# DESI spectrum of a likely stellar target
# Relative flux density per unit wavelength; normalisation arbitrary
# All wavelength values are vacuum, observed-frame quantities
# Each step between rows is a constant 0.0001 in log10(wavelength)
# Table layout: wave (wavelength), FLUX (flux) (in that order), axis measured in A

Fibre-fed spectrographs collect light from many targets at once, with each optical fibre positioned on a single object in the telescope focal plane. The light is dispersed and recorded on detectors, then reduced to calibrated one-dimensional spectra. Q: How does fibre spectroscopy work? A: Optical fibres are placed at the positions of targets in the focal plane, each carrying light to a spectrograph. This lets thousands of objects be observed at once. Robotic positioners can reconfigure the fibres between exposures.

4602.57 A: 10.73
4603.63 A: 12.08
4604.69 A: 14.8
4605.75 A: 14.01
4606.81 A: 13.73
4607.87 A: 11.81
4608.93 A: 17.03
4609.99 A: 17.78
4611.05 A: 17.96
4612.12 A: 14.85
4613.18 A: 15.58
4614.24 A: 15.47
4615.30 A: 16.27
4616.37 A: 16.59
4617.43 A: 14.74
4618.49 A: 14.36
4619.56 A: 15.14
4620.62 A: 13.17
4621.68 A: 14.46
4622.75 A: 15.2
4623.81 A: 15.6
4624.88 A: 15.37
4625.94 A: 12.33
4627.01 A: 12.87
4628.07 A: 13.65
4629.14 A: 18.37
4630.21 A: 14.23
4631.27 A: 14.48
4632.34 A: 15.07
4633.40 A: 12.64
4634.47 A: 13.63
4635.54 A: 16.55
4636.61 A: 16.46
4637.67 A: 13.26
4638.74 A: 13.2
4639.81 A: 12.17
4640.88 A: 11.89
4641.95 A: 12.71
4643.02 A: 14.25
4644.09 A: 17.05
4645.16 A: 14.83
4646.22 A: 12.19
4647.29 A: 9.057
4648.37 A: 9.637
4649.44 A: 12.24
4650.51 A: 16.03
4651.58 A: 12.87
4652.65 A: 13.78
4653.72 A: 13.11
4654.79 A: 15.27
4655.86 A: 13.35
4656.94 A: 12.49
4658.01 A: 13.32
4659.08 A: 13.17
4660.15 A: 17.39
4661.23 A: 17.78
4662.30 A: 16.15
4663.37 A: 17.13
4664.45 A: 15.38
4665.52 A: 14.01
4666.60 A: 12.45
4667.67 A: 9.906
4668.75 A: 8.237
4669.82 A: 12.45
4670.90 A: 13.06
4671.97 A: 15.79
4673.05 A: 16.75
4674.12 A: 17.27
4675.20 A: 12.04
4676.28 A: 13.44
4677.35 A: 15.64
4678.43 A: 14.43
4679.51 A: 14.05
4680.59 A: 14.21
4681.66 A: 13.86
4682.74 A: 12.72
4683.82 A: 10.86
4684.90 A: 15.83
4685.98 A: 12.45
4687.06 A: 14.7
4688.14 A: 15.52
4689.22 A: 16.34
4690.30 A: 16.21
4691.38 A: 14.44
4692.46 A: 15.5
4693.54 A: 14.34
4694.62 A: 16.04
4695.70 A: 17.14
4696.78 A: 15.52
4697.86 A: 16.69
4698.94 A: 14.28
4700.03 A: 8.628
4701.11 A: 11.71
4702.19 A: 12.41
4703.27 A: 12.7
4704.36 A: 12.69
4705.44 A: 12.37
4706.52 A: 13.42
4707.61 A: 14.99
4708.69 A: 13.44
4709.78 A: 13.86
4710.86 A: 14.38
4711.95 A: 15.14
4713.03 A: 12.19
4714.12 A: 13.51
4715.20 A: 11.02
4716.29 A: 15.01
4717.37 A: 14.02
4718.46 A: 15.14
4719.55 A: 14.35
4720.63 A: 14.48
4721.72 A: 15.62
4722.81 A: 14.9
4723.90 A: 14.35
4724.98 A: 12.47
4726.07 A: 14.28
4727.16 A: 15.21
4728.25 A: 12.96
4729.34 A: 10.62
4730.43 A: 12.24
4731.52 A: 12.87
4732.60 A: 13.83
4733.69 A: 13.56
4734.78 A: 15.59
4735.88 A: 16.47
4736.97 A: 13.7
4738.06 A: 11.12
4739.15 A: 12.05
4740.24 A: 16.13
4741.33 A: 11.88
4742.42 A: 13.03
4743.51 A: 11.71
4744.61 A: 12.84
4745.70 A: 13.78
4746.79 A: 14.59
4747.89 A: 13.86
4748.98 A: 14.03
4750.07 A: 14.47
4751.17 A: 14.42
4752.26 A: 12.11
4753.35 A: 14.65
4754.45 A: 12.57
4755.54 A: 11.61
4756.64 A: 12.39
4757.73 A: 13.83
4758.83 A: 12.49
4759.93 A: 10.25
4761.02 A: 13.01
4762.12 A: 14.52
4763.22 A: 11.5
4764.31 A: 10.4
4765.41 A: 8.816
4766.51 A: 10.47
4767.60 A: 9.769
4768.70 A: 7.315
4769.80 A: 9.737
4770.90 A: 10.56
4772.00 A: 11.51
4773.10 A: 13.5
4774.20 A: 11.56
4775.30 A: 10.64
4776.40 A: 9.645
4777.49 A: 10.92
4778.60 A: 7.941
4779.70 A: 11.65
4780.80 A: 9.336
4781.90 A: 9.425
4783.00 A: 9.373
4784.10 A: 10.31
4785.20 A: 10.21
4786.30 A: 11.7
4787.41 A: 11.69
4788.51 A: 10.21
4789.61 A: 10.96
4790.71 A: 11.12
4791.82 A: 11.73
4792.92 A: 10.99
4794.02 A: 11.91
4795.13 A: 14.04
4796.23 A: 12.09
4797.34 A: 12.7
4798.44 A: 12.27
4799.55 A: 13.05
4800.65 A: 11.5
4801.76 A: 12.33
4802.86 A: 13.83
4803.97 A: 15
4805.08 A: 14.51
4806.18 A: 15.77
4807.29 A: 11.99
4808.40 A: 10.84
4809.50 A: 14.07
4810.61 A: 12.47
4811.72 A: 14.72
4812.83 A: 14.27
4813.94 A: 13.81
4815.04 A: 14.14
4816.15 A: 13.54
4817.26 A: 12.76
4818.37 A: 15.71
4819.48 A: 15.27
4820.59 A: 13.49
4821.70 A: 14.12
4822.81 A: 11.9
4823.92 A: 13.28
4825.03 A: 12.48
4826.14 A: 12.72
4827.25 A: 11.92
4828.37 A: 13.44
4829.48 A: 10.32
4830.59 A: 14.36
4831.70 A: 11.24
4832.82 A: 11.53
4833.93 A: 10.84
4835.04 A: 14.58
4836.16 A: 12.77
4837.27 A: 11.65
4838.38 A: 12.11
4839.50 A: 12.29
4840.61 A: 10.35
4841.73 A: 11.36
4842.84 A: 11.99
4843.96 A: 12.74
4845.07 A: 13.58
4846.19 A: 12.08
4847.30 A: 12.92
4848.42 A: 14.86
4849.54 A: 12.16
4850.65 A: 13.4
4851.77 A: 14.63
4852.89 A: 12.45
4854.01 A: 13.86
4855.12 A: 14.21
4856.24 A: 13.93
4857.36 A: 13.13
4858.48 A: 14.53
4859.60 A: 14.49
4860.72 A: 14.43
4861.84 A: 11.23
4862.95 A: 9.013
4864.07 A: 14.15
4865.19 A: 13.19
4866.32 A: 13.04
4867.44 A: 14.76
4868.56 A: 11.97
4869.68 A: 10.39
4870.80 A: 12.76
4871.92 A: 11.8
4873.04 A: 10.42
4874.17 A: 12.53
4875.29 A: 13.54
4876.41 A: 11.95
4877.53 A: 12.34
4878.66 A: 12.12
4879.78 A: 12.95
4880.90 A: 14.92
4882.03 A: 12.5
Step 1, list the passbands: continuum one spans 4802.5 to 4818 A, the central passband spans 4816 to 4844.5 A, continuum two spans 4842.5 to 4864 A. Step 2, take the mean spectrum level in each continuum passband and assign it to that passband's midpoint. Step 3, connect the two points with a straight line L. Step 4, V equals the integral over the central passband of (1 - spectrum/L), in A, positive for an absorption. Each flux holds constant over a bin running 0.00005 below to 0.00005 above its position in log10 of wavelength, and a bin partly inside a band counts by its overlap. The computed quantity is 1.8 A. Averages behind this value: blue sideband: 13.7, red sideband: 13.2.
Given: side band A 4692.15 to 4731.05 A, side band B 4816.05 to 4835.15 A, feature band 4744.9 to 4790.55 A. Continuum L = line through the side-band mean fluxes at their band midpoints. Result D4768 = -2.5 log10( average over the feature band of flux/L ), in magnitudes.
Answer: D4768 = 0.164 mag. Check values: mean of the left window 13.8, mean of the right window 12.9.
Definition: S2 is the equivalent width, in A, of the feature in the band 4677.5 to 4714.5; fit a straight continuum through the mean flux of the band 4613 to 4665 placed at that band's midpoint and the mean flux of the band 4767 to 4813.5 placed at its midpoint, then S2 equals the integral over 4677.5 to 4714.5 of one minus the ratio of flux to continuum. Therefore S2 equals -2.0 A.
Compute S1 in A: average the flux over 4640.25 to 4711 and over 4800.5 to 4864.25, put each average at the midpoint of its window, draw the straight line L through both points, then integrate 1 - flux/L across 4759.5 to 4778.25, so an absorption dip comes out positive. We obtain 3.6 A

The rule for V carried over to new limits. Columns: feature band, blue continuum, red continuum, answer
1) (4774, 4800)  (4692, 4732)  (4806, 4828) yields 4.8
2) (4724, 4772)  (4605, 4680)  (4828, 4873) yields 3.0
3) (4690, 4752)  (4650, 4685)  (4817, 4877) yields -0.6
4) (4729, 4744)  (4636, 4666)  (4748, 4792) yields -1.5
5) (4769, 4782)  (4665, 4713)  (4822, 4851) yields 2.5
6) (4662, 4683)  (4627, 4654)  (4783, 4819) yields -0.7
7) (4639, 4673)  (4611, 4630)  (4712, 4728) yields 2.6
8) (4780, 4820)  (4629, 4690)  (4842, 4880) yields 2.1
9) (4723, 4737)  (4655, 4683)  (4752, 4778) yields -1.5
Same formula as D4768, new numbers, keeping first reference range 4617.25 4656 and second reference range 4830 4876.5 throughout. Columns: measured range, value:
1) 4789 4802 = 0.09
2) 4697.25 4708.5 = 0.04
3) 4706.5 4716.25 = -0.01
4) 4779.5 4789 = 0.25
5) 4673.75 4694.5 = -0.06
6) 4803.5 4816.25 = -0.07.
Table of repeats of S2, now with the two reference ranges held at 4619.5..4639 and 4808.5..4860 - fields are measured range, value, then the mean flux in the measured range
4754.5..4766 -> 1.4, 11.9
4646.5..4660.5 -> 1.2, 13.1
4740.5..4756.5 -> 0.5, 13.3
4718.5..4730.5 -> 0.0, 13.9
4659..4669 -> -0.1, 14.4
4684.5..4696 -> -1.0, 15.3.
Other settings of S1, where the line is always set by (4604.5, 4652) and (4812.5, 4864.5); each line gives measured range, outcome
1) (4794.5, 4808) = 0.0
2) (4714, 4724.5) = -0.4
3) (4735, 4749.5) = 0.1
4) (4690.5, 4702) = -0.4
